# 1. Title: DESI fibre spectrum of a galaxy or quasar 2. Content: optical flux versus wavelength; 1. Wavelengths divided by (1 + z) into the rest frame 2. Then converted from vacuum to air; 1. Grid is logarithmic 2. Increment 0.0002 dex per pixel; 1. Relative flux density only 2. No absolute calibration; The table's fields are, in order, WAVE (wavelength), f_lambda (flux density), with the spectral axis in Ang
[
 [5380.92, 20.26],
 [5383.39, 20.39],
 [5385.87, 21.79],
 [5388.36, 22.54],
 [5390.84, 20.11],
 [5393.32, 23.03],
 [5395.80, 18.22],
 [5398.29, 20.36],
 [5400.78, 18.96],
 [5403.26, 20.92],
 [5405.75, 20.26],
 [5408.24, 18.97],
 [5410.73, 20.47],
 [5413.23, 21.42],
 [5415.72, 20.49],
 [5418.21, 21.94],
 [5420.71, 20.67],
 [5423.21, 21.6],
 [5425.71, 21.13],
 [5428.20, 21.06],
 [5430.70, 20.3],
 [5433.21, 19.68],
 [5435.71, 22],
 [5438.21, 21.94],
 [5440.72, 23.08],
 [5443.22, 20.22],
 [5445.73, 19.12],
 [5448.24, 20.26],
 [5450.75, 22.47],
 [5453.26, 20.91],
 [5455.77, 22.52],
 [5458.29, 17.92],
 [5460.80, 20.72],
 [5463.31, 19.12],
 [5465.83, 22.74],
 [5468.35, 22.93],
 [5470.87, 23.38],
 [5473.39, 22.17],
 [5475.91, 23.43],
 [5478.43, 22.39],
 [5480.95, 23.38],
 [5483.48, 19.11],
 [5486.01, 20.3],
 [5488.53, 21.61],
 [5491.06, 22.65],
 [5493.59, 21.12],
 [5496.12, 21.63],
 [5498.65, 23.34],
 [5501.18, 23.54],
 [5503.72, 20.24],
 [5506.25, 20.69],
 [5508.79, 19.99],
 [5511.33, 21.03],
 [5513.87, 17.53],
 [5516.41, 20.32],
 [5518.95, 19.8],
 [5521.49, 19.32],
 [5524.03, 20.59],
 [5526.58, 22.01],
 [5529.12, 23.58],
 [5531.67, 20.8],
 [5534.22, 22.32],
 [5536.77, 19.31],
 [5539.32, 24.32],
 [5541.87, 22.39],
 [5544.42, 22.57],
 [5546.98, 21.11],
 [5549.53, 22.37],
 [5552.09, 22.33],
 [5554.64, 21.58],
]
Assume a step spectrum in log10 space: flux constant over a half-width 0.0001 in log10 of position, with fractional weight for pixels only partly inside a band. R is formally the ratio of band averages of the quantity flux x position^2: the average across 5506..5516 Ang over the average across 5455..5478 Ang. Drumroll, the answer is 0.93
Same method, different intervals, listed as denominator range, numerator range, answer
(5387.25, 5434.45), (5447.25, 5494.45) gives 1.07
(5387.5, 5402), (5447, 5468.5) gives 1.05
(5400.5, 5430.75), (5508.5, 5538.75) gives 1.04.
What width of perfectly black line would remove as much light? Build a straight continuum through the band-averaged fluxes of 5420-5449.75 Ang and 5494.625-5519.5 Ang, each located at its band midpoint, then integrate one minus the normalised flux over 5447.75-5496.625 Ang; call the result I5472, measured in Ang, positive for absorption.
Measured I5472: -1.6 Ang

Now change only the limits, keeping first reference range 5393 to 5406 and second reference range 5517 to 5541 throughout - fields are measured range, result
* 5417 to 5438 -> -0.74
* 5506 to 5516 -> 0.66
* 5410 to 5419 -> -0.37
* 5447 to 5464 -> 0.02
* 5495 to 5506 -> -0.52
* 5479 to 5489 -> -0.12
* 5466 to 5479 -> -1.30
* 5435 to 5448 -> -0.42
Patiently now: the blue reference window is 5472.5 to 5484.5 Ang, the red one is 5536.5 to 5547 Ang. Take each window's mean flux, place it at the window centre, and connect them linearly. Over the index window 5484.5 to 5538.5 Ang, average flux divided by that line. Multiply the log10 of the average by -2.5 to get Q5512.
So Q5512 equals 0.06 mag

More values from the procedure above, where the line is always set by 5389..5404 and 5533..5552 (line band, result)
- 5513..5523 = 0.13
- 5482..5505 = 0.00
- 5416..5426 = -0.03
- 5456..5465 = 0.07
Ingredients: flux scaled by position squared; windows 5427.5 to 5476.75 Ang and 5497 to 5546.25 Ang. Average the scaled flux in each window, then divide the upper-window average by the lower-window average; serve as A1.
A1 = 1.02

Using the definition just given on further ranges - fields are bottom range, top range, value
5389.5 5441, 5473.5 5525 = 1.05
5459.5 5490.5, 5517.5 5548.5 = 1.01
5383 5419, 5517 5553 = 1.10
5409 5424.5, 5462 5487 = 1.06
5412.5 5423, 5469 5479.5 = 1.10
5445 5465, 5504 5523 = 0.99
